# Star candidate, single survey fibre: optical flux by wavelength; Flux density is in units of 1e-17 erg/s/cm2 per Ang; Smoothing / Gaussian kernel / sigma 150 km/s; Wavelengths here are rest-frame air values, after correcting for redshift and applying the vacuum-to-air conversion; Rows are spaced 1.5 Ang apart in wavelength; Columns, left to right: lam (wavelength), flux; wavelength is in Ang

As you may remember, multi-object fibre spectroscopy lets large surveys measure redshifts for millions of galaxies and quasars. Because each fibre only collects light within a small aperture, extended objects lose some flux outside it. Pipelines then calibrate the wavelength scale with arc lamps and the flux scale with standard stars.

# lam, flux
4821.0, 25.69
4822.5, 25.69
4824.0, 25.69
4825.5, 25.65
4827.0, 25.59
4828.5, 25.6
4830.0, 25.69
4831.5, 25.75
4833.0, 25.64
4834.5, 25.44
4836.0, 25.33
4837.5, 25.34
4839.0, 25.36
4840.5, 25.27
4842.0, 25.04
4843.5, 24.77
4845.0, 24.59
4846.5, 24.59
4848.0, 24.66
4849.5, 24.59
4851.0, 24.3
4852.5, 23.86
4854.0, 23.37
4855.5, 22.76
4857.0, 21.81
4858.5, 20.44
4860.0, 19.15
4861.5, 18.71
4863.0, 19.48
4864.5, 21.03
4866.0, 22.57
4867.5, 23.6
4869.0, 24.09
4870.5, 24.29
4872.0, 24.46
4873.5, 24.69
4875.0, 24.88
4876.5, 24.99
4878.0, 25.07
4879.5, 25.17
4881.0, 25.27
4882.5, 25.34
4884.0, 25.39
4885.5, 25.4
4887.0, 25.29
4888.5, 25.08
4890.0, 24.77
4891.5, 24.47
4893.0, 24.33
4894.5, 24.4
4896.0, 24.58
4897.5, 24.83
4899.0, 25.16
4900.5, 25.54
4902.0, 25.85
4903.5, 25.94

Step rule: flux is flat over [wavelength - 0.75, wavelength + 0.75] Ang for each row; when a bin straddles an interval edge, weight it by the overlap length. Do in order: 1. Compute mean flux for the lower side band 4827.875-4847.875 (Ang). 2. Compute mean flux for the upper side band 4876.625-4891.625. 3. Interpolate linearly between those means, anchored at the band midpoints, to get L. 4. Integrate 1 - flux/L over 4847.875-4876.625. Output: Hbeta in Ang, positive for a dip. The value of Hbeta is 2.7 Ang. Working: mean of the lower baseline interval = 25.2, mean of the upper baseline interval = 25.1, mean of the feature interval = 22.8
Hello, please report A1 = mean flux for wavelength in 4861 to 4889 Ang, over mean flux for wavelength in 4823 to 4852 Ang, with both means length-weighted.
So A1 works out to 1.0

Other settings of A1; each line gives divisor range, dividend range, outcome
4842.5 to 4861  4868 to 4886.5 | 1.07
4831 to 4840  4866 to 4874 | 0.94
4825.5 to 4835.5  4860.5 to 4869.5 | 0.84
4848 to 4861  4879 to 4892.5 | 1.11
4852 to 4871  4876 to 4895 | 1.14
